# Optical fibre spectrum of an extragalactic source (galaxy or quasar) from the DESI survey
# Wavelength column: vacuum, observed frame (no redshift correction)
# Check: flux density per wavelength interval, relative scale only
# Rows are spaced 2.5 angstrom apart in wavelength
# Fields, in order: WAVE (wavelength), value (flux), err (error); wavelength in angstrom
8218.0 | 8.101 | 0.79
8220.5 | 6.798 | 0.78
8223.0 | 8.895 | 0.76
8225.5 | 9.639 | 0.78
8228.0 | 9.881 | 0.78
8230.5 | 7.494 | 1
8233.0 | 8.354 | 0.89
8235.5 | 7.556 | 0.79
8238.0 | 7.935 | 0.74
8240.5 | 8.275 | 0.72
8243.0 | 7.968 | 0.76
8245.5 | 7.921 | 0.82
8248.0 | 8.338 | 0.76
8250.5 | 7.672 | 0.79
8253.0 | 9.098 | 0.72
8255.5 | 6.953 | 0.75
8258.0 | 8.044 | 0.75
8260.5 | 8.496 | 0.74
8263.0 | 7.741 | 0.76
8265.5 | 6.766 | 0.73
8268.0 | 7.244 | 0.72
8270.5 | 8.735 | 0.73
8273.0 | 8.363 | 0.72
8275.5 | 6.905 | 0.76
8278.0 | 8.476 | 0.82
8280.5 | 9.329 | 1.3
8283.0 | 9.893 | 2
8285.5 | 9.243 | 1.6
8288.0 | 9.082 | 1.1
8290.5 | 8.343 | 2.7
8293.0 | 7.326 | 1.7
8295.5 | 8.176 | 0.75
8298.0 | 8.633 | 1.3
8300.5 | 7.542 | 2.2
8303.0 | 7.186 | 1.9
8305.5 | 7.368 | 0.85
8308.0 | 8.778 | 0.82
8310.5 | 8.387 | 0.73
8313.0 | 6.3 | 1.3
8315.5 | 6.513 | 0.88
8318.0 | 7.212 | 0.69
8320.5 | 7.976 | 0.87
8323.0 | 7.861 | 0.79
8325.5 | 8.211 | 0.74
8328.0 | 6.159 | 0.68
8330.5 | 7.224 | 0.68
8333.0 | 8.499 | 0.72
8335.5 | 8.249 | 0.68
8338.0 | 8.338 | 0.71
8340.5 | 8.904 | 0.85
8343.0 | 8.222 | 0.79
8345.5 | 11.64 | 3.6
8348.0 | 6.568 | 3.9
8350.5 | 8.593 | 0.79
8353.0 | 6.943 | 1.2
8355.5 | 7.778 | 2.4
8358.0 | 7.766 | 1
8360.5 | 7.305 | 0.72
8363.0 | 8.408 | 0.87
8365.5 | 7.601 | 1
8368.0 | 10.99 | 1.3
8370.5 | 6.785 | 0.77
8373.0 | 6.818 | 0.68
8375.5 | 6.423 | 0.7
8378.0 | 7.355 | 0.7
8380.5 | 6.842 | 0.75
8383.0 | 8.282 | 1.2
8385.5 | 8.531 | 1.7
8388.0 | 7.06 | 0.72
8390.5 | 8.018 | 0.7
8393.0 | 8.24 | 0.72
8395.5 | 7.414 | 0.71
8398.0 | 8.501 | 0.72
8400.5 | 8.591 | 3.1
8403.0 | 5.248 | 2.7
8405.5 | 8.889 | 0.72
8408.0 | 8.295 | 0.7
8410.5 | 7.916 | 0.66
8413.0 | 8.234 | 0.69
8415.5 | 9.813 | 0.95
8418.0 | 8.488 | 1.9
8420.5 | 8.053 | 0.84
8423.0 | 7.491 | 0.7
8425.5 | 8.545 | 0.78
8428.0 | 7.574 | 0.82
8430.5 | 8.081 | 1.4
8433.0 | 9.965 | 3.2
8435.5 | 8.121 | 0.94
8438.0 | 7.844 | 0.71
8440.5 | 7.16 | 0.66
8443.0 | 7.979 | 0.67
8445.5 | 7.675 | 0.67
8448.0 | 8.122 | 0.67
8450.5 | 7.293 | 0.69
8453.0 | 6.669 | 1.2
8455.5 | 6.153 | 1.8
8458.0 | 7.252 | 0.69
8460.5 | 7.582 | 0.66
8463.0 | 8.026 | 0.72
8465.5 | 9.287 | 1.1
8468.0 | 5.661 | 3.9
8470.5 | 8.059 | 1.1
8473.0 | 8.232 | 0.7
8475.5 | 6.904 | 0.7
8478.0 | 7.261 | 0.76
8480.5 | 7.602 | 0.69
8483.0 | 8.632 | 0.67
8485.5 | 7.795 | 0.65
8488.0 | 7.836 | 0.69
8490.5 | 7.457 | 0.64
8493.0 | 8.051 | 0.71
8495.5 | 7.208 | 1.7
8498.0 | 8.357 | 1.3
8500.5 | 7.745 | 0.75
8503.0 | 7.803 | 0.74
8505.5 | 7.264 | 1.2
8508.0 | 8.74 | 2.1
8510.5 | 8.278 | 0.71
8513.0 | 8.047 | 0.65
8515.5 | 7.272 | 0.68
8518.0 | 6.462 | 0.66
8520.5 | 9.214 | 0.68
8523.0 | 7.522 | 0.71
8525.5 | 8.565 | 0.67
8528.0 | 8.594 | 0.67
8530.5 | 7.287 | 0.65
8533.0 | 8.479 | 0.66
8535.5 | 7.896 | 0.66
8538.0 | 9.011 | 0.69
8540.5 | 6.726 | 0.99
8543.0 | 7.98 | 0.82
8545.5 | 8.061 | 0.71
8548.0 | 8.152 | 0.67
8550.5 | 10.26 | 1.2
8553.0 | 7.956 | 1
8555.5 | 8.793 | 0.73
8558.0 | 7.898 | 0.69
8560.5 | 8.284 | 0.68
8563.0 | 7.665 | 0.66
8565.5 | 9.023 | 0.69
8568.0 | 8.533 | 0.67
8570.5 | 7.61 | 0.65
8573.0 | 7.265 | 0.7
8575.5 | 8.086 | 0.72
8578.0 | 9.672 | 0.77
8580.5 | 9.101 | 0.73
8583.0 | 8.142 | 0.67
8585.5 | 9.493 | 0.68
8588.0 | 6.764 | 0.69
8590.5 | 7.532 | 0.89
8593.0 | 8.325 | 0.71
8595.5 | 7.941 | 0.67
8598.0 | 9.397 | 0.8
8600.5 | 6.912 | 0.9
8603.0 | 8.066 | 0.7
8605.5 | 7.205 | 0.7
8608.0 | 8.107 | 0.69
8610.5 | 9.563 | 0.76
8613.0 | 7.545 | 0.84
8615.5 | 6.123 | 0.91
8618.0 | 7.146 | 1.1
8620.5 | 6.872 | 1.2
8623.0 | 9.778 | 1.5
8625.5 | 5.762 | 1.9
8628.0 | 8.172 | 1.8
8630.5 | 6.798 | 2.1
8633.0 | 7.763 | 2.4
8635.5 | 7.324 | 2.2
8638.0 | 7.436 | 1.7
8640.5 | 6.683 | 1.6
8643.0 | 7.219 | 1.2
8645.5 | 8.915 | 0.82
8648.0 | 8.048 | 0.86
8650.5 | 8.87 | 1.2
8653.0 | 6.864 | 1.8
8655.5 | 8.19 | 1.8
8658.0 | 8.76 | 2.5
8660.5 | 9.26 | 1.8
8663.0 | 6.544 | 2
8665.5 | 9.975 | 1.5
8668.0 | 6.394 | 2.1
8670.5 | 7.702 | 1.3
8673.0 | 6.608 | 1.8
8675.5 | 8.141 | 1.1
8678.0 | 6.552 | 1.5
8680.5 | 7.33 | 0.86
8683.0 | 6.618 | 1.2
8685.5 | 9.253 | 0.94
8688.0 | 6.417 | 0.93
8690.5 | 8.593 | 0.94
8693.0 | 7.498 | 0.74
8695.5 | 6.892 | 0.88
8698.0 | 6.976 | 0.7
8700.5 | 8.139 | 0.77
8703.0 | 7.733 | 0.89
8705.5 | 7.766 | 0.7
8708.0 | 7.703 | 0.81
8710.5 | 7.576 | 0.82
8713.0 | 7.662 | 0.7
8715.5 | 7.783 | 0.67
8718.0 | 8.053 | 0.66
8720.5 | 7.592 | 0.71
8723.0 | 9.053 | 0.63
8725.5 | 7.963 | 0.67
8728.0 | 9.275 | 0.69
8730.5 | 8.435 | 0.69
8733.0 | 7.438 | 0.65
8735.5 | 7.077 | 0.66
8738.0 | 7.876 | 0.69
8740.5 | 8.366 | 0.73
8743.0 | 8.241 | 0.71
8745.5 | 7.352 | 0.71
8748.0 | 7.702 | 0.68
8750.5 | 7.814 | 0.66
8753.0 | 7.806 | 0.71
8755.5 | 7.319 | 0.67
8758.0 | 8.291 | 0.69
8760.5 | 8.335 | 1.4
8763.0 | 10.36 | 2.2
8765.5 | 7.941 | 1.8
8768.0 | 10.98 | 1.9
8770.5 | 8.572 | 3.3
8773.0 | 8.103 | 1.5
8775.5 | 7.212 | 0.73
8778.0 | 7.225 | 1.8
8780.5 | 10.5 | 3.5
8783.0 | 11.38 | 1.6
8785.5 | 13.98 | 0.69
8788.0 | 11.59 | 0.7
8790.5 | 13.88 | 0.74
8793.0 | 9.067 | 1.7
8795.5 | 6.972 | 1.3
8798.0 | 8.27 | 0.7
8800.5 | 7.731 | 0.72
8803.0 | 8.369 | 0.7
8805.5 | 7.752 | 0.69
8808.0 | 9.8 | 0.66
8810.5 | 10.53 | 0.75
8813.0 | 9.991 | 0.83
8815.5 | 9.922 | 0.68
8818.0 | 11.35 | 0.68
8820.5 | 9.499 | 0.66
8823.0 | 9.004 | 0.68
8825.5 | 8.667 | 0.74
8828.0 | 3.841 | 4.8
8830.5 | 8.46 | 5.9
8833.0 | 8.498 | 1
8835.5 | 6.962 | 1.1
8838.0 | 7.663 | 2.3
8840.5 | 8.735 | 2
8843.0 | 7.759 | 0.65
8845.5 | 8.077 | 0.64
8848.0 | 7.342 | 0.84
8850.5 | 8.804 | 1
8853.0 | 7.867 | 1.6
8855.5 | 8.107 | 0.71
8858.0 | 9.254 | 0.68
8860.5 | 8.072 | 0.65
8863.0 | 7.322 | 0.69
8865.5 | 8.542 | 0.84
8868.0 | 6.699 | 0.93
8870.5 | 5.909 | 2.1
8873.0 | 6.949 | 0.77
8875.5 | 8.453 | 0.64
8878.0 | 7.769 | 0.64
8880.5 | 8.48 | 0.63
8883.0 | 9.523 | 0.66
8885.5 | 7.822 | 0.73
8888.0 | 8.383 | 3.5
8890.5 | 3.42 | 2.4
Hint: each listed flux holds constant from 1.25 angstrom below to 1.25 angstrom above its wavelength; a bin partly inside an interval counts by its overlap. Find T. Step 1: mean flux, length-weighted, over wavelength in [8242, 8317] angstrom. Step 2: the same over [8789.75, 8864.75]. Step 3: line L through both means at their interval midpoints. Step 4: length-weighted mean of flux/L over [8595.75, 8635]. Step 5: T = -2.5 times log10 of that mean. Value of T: 0.09 mag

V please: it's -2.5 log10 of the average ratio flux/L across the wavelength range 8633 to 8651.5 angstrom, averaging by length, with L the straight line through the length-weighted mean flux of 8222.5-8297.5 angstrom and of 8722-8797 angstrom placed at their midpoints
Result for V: 0.13 mag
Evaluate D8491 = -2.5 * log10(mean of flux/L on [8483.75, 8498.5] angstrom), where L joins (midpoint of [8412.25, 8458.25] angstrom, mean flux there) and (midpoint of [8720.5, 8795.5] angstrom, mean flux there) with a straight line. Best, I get 0.04 mag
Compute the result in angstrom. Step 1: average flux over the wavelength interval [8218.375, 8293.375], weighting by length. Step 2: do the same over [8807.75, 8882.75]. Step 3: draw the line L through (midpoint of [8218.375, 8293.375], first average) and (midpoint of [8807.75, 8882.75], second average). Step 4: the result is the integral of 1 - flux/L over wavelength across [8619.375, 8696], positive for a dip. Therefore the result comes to 5.6 angstrom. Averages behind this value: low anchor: 8.23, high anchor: 8.27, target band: 7.66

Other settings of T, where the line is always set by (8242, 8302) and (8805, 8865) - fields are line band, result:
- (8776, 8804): -0.17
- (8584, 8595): 0.04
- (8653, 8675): 0.07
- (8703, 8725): 0.07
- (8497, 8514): 0.04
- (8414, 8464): 0.05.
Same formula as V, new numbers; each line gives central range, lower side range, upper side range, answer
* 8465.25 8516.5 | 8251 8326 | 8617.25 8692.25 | 0.01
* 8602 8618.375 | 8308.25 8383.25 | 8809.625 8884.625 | 0.05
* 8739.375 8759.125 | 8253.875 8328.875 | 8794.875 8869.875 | 0.05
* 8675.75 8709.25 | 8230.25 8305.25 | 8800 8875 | 0.10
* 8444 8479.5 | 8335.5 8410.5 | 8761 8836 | 0.11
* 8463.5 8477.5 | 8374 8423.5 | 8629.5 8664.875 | 0.03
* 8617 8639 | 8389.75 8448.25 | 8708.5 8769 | 0.10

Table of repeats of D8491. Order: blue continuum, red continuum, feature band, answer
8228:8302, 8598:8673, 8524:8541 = -0.04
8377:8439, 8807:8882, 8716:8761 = 0.03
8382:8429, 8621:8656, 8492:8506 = 0.02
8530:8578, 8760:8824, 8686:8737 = 0.17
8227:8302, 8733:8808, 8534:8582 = 0.03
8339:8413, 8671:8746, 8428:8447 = -0.02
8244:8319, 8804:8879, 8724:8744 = 0.02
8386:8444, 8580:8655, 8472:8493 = 0.03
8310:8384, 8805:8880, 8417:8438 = -0.05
